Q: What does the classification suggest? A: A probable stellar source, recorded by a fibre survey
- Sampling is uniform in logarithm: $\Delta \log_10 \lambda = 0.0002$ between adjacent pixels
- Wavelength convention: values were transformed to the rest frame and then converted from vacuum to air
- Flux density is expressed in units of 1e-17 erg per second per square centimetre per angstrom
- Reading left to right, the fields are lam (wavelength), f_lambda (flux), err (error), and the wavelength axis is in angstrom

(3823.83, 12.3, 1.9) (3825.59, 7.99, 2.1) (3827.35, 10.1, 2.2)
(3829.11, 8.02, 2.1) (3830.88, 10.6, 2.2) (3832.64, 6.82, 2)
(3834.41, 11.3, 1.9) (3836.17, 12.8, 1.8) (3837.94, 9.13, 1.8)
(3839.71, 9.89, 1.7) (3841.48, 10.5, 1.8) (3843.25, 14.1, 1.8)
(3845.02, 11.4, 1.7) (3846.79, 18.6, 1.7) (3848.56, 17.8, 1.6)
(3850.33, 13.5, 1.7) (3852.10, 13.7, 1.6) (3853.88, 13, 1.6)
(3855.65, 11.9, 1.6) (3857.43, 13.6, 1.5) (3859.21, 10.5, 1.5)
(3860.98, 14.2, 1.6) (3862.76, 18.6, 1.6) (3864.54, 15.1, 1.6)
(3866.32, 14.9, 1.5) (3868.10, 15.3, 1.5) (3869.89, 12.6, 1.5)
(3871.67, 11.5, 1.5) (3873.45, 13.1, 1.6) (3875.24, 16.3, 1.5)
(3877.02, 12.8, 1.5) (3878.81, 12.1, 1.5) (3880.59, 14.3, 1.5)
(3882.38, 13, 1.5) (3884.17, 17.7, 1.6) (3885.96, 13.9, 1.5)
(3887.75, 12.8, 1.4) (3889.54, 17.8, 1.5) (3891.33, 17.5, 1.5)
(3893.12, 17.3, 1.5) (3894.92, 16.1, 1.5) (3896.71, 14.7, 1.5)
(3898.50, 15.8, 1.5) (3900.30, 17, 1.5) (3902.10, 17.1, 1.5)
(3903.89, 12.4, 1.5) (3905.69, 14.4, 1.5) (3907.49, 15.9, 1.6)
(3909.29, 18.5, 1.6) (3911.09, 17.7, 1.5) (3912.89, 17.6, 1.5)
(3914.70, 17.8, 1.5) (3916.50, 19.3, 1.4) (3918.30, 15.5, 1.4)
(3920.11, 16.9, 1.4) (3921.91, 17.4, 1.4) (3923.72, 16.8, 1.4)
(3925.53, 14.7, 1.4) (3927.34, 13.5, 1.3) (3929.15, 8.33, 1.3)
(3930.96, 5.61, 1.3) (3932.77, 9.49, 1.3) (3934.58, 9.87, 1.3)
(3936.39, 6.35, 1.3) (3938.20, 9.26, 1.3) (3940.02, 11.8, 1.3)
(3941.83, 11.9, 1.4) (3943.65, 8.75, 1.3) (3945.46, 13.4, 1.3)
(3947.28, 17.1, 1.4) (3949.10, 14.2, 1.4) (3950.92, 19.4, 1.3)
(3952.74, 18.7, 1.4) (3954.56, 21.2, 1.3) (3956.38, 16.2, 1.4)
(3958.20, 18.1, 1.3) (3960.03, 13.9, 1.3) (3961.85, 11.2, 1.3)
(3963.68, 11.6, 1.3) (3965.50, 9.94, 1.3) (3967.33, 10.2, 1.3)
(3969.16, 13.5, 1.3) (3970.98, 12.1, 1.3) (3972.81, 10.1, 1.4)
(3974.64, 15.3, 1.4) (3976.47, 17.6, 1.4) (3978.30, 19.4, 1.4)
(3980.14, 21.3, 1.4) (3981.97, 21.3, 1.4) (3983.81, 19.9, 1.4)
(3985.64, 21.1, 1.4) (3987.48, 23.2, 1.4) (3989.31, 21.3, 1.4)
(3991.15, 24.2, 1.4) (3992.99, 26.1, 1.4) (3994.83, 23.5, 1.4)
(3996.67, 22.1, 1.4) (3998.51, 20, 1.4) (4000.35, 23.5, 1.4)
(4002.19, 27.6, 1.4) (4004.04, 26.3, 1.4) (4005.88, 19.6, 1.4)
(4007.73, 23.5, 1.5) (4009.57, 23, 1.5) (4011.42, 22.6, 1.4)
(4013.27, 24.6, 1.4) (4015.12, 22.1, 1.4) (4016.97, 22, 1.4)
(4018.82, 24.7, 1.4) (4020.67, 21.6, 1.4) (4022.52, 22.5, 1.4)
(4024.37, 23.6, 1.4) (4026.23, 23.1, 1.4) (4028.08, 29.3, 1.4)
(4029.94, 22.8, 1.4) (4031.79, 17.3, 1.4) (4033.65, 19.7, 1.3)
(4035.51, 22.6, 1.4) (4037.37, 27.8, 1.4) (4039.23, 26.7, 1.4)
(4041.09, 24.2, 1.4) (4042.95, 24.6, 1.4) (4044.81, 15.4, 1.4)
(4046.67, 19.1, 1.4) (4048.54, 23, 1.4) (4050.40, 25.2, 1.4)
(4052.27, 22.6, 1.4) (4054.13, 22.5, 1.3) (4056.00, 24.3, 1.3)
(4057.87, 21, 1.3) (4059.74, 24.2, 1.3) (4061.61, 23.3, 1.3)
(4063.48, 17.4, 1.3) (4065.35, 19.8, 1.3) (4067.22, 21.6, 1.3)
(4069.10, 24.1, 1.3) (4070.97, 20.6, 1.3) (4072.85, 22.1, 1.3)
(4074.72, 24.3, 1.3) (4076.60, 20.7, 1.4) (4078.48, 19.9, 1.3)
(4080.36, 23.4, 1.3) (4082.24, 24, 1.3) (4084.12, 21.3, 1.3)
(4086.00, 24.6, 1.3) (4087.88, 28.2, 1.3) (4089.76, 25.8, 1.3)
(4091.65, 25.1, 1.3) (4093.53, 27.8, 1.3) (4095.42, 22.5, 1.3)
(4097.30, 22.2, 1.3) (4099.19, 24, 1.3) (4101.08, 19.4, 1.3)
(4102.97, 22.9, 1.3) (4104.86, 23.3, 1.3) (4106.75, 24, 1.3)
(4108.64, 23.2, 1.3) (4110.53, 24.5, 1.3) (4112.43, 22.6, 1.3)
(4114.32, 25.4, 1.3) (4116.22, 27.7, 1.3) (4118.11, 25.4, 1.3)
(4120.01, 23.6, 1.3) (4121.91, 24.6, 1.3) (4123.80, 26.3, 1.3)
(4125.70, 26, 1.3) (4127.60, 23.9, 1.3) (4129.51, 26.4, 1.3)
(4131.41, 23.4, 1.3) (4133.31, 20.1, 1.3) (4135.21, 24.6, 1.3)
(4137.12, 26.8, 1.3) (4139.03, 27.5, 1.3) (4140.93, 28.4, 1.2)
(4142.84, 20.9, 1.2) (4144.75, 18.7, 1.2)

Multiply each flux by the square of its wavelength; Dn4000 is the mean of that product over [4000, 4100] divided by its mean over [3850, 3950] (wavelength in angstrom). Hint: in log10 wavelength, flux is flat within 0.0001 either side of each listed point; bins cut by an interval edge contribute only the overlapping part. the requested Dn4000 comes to 1.76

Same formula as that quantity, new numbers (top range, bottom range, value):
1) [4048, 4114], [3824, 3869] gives 2.07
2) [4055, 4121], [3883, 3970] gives 1.74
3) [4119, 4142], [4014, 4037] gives 1.16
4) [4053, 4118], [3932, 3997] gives 1.54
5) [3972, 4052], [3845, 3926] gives 1.55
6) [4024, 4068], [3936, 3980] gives 1.68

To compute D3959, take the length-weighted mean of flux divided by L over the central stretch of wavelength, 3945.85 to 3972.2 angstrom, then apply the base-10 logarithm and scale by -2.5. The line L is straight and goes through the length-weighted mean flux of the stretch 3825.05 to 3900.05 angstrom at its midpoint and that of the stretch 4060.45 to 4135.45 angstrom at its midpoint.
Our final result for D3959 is 0.19 mag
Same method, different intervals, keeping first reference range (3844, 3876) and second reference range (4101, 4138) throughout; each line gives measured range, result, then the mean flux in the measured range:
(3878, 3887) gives 0.06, 14.2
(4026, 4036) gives -0.08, 22.4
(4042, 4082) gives 0.01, 21.9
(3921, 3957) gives 0.30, 13.2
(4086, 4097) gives -0.10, 25.6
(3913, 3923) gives -0.06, 17.4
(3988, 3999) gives -0.18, 23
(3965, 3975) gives 0.49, 11.7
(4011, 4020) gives -0.15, 23.2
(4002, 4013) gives -0.18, 23.5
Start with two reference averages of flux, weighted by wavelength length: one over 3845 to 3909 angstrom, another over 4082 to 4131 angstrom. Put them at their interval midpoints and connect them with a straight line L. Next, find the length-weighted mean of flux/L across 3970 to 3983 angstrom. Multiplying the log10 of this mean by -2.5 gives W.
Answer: 0.14 mag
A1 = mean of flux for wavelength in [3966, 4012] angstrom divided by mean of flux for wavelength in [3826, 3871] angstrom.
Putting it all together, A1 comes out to 1.60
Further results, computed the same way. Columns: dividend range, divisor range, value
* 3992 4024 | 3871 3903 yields 1.54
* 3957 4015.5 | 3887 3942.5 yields 1.34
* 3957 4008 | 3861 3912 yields 1.23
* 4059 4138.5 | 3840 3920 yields 1.58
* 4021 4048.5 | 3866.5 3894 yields 1.56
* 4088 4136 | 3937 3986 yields 1.62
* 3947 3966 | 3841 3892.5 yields 1.10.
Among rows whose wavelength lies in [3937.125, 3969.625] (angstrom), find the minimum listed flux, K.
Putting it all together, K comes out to 8.75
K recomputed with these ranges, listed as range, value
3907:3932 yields 5.61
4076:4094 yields 19.9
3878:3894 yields 12.1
